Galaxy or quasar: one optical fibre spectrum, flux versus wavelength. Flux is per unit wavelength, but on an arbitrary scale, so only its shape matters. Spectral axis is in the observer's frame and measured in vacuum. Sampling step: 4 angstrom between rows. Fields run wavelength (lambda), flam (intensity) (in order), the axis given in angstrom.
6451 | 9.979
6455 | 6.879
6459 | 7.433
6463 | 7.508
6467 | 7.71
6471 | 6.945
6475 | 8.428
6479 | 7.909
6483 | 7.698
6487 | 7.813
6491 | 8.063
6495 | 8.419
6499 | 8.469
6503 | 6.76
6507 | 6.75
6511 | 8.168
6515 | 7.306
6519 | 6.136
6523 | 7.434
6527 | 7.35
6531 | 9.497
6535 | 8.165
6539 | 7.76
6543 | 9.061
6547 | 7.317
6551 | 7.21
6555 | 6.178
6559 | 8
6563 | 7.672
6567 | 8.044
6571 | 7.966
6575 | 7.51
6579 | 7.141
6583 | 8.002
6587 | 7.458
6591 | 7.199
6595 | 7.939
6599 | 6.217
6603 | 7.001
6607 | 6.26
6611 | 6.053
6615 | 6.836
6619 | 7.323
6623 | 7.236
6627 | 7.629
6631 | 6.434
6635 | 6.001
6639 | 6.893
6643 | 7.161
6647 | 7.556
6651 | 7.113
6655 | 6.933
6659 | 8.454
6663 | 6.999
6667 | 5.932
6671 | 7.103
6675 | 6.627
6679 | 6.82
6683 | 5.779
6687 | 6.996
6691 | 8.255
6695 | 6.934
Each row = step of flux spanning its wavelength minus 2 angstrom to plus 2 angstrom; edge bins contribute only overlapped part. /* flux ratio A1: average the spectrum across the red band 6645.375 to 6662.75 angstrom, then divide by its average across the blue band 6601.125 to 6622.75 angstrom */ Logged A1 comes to 1.11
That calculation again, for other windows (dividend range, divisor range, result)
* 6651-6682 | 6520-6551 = 0.87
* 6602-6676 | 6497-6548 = 0.90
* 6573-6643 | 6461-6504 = 0.90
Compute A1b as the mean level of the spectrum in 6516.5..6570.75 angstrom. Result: 7.68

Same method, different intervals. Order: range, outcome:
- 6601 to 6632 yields 6.86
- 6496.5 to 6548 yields 7.72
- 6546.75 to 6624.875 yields 7.23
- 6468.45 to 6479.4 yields 7.74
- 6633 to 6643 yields 6.59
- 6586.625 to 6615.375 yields 6.84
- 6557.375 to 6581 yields 7.72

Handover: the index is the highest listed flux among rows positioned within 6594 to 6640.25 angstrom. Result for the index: 7.939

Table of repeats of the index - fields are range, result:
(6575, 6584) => 8.002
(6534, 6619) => 9.061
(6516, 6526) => 7.434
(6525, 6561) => 9.497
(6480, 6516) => 8.469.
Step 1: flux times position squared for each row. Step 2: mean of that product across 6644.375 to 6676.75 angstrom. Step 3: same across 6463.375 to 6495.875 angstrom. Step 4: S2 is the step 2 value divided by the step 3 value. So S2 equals 1.0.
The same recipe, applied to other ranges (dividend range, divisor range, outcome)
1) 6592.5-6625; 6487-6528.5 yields 0.94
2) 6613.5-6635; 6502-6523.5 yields 1.02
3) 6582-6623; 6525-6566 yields 0.91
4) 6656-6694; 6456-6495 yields 0.96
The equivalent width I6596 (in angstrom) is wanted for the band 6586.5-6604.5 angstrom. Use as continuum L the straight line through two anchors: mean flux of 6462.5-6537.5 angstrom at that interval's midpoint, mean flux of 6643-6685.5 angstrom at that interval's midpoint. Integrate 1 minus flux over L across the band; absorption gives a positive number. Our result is 0.3 angstrom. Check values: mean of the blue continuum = 7.72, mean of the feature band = 7.14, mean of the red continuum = 6.94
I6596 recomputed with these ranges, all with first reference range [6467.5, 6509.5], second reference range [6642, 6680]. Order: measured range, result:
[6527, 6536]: -1.20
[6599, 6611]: 1.35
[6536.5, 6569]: -0.77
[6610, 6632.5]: 0.80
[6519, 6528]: 0.57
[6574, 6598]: -0.42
